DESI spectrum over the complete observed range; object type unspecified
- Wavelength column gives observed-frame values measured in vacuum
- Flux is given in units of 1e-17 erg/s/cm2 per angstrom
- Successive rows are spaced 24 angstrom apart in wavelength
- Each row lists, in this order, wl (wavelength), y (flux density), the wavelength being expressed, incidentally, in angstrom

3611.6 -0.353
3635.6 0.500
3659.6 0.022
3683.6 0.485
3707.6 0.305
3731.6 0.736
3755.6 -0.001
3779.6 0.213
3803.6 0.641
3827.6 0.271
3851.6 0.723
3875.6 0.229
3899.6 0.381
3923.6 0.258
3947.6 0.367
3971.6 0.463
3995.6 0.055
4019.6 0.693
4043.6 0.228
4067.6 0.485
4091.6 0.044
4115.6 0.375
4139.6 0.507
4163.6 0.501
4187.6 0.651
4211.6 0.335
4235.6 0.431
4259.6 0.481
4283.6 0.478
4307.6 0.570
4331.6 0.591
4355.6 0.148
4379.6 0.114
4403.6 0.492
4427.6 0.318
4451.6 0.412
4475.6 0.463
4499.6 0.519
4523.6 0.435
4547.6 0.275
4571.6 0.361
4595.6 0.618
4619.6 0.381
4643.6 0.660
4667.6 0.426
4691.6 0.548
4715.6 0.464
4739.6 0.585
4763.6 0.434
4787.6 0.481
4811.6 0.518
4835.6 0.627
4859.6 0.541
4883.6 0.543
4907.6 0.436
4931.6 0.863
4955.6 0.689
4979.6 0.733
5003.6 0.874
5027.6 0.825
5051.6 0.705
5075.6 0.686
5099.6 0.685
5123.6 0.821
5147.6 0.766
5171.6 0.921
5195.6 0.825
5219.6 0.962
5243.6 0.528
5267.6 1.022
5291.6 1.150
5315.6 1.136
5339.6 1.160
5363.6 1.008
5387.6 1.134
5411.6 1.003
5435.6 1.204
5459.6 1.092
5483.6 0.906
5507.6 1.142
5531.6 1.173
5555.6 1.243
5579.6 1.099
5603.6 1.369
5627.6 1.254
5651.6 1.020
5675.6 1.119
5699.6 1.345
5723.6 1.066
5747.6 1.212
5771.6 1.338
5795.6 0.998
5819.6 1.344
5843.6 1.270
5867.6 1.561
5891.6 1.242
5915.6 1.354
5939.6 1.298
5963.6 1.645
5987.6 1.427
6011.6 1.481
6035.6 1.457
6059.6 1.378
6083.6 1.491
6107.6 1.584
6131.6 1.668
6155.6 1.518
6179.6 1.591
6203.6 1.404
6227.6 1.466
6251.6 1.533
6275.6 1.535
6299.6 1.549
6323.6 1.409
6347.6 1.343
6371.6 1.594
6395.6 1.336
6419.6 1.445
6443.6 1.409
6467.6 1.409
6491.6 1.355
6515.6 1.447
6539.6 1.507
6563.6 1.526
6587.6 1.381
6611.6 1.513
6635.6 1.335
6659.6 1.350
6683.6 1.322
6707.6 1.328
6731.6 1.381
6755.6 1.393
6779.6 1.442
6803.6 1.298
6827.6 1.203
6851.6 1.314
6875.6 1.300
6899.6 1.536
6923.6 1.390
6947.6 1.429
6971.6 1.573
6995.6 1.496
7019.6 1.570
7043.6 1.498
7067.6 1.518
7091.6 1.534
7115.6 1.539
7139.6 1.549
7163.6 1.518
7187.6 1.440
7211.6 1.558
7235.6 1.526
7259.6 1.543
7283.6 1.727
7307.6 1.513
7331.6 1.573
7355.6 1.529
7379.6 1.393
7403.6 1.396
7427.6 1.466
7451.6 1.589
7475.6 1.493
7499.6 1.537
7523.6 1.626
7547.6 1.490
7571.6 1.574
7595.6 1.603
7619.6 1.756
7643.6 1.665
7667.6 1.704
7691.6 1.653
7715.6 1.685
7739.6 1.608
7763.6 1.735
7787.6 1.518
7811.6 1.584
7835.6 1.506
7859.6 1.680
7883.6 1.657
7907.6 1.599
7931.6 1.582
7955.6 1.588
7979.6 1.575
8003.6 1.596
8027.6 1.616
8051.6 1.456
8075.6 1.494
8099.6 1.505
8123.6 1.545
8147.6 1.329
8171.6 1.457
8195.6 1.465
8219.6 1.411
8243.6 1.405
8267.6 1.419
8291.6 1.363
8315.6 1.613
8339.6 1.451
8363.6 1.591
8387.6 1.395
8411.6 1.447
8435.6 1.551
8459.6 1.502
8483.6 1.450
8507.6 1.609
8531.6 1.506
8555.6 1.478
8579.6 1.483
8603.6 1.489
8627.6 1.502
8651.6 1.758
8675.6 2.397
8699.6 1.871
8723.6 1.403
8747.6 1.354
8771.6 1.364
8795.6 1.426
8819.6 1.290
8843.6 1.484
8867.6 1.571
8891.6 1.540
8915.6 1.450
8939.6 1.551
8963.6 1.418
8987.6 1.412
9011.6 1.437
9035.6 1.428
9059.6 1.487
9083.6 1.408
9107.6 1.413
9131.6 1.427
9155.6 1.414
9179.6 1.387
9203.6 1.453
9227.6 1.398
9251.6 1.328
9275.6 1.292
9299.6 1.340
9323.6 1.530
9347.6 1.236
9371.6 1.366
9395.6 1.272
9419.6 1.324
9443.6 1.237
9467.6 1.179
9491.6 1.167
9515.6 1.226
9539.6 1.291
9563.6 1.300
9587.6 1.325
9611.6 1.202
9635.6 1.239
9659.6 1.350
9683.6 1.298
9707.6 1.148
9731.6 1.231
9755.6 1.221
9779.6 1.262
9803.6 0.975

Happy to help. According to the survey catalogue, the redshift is 0.321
